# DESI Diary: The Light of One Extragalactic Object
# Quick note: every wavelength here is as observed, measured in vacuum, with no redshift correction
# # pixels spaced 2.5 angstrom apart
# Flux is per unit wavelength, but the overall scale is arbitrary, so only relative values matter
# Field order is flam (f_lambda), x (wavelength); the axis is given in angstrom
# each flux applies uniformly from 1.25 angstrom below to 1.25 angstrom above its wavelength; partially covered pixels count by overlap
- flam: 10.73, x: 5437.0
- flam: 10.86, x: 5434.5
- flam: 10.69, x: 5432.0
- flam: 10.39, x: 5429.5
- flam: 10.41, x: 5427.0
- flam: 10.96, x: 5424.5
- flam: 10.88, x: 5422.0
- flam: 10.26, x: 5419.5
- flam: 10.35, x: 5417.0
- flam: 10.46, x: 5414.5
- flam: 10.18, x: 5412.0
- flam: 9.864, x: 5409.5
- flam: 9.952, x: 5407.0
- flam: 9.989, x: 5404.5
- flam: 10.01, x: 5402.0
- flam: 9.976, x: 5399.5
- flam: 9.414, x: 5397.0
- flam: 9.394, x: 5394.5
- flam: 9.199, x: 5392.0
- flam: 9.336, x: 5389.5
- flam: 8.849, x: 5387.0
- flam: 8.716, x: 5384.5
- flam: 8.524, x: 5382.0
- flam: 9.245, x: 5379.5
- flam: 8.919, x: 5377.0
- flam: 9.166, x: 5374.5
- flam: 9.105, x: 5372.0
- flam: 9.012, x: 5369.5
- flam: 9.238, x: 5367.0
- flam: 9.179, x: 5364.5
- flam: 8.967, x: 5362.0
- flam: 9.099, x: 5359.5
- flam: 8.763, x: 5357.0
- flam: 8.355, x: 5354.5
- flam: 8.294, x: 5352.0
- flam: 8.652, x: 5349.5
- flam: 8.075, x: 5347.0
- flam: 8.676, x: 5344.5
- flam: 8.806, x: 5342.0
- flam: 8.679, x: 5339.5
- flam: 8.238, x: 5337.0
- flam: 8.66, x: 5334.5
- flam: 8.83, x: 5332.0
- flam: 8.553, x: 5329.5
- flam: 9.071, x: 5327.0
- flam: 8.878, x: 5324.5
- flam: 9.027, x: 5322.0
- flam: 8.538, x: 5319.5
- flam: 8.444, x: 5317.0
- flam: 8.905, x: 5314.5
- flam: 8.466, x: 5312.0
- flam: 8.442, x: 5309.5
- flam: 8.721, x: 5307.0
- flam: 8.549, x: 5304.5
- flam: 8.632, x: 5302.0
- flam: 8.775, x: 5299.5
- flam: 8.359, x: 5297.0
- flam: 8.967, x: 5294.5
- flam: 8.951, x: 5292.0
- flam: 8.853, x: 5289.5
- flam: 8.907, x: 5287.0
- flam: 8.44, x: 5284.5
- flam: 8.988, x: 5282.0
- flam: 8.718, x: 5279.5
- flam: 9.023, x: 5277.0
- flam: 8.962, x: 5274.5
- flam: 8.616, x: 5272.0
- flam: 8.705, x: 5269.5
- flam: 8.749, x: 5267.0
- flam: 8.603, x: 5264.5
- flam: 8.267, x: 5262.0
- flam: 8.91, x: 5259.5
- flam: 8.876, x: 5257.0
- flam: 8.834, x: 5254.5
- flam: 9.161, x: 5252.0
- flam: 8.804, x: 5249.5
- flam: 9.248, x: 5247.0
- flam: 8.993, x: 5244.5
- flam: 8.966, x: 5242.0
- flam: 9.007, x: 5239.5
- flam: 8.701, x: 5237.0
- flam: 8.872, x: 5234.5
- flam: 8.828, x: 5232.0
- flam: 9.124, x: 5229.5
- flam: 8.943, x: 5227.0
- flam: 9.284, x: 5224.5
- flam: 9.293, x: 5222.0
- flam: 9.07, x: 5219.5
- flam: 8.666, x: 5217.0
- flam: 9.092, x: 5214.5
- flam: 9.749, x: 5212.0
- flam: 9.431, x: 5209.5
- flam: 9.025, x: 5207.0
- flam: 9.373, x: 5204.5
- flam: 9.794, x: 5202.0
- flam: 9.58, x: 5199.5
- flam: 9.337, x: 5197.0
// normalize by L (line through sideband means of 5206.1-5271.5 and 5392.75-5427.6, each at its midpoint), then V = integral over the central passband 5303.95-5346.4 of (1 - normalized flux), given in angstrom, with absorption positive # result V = 3.9 angstrom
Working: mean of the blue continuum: 8.96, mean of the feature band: 8.67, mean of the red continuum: 10.1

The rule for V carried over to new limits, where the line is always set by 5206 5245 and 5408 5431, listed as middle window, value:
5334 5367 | 4.2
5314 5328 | 1.3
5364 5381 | 1.6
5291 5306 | 1.4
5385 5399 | 1.3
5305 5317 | 1.3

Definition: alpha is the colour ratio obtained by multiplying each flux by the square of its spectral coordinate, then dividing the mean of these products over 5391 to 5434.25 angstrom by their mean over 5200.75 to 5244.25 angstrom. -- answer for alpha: 1.2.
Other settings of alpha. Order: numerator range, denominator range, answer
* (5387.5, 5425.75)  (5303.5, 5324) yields 1.20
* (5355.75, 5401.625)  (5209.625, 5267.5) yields 1.07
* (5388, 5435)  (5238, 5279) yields 1.21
